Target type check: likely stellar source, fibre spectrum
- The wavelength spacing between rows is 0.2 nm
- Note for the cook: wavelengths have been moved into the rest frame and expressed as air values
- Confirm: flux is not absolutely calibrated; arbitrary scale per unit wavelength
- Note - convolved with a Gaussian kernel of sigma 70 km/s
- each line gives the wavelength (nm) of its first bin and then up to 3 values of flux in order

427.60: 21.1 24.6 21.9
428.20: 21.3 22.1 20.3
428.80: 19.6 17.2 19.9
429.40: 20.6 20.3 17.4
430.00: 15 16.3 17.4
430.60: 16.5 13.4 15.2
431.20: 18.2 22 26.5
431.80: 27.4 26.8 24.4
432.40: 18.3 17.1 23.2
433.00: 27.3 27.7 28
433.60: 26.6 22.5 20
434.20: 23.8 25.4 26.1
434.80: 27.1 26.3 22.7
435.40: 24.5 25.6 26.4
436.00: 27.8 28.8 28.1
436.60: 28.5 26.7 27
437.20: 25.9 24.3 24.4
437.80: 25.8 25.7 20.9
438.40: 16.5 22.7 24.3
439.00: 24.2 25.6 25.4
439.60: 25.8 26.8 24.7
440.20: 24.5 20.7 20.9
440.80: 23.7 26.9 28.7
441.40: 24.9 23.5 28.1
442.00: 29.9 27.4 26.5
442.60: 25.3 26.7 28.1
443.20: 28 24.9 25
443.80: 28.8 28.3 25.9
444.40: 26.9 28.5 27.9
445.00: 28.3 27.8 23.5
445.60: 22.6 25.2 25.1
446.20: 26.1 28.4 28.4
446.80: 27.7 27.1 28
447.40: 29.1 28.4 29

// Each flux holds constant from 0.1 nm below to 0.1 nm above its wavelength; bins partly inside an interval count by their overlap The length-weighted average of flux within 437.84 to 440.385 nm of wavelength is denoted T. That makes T 23.9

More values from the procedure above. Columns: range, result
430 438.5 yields 23.5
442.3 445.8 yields 26.6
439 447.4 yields 26.3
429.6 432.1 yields 19.4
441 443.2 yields 27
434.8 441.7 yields 25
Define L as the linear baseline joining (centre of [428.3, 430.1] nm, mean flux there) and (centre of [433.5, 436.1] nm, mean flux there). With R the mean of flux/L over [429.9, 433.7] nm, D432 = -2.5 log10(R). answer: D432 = 0.03 mag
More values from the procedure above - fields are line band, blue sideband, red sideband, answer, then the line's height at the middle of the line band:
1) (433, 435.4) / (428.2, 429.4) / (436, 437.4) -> -0.01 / 25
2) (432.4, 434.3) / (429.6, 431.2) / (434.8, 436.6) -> -0.09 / 21.9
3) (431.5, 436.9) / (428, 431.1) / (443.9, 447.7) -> -0.21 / 20.8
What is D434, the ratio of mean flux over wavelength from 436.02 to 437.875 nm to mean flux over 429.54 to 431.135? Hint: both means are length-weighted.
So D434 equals 1.6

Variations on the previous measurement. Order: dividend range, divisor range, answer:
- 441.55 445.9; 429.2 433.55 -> 1.28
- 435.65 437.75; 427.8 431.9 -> 1.37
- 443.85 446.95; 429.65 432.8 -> 1.37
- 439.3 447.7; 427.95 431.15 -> 1.44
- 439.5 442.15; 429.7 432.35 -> 1.29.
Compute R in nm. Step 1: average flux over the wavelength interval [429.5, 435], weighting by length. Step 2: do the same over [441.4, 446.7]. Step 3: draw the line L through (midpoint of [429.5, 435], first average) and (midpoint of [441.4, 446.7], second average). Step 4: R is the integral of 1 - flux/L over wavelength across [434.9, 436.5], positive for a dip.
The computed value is -0.202 nm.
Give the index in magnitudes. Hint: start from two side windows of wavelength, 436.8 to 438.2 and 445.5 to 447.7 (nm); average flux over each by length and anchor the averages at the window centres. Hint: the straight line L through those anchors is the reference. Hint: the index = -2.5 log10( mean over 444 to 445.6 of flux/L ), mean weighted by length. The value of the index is -0.008 mag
